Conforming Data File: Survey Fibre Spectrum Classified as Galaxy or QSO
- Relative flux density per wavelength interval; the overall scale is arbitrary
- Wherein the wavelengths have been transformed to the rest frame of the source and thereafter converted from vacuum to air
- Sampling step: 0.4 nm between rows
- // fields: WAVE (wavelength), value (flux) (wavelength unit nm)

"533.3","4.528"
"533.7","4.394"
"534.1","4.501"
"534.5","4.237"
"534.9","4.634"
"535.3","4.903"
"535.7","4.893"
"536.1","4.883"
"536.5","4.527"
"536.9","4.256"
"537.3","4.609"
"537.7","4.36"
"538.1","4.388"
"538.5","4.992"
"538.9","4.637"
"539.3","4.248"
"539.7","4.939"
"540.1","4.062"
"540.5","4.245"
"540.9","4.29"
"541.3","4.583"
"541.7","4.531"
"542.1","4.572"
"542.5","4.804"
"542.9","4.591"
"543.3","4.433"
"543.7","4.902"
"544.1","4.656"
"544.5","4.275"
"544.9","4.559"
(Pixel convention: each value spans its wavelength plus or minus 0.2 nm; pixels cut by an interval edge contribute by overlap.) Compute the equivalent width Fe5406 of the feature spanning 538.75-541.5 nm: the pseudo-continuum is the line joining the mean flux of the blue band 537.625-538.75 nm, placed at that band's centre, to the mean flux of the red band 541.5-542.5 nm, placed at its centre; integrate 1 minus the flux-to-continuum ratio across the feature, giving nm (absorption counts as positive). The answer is 0.11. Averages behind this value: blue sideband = 4.61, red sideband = 4.6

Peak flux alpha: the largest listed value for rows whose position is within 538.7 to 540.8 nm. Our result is 4.939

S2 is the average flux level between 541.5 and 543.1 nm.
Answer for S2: 4.62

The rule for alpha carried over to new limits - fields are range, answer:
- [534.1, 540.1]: 4.992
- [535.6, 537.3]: 4.893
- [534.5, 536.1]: 4.903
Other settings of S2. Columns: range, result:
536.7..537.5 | 4.43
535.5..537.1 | 4.64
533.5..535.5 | 4.53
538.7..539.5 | 4.44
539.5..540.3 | 4.5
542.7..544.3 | 4.65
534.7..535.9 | 4.81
